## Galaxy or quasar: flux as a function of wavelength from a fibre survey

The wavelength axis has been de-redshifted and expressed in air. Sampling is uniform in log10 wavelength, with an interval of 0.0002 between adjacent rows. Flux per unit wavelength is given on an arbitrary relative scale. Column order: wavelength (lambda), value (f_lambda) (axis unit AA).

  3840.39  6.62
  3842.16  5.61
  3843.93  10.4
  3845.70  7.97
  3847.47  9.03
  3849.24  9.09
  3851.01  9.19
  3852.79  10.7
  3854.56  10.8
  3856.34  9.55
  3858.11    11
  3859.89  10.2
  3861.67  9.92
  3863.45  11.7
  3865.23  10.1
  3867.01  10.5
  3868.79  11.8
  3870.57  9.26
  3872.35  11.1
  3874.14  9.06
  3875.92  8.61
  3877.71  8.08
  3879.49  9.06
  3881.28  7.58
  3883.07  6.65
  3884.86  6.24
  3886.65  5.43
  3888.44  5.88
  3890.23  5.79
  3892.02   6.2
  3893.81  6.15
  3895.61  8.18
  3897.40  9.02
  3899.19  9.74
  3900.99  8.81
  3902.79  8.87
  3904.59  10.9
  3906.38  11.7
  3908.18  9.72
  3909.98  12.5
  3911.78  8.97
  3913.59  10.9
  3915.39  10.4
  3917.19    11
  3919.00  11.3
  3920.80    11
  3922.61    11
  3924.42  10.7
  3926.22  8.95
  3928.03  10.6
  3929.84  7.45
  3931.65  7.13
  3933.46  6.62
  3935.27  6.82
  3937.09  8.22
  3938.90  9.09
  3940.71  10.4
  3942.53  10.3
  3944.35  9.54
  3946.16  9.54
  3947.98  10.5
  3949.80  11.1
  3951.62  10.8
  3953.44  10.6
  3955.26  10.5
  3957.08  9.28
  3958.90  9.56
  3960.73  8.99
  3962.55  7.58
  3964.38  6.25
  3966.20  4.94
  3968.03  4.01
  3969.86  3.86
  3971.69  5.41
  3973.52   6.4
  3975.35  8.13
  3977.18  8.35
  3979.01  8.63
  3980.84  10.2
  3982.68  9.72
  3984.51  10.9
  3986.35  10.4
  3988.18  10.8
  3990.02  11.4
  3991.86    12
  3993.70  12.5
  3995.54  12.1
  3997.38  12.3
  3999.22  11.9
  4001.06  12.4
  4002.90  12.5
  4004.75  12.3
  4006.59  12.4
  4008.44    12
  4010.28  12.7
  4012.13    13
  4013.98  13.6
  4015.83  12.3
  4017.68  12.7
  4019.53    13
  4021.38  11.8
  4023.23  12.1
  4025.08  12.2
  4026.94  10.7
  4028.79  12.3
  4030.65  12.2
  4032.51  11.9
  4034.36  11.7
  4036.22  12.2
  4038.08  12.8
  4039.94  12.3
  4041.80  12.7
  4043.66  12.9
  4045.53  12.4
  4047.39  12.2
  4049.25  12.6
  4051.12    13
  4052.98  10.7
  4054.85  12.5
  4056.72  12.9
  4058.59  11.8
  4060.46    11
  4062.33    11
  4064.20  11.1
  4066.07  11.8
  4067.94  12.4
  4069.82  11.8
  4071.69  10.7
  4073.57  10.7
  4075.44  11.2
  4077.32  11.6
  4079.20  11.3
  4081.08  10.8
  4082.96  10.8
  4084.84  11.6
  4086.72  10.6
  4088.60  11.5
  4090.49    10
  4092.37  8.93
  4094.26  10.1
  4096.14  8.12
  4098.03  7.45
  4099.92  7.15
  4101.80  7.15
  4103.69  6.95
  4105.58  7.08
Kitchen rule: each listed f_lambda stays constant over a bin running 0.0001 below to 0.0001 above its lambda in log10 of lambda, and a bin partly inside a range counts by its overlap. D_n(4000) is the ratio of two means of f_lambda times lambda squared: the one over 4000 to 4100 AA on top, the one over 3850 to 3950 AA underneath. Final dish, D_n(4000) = 1.35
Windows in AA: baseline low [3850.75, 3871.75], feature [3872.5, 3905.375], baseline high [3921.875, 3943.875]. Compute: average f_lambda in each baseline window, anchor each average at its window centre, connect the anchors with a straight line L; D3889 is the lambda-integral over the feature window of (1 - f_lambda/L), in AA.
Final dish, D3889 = 6.64 AA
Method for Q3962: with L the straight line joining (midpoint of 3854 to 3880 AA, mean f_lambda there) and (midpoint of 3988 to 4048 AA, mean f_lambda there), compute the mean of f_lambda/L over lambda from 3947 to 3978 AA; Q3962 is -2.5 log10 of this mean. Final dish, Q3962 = 0.39 mag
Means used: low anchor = 10.1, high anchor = 12.3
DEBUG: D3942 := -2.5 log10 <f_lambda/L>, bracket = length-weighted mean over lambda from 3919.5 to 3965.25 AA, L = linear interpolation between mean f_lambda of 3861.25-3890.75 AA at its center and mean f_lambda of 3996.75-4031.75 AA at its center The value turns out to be 0.119 mag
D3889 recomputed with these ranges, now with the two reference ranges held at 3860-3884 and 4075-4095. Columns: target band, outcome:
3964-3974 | 5.0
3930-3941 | 2.2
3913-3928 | -1.3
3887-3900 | 3.3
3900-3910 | -0.5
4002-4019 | -3.8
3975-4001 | -1.5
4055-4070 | -1.6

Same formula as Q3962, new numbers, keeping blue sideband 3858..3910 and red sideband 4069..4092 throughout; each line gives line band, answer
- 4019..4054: -0.16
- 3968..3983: 0.33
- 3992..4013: -0.21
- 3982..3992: -0.08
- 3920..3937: 0.06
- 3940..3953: -0.08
